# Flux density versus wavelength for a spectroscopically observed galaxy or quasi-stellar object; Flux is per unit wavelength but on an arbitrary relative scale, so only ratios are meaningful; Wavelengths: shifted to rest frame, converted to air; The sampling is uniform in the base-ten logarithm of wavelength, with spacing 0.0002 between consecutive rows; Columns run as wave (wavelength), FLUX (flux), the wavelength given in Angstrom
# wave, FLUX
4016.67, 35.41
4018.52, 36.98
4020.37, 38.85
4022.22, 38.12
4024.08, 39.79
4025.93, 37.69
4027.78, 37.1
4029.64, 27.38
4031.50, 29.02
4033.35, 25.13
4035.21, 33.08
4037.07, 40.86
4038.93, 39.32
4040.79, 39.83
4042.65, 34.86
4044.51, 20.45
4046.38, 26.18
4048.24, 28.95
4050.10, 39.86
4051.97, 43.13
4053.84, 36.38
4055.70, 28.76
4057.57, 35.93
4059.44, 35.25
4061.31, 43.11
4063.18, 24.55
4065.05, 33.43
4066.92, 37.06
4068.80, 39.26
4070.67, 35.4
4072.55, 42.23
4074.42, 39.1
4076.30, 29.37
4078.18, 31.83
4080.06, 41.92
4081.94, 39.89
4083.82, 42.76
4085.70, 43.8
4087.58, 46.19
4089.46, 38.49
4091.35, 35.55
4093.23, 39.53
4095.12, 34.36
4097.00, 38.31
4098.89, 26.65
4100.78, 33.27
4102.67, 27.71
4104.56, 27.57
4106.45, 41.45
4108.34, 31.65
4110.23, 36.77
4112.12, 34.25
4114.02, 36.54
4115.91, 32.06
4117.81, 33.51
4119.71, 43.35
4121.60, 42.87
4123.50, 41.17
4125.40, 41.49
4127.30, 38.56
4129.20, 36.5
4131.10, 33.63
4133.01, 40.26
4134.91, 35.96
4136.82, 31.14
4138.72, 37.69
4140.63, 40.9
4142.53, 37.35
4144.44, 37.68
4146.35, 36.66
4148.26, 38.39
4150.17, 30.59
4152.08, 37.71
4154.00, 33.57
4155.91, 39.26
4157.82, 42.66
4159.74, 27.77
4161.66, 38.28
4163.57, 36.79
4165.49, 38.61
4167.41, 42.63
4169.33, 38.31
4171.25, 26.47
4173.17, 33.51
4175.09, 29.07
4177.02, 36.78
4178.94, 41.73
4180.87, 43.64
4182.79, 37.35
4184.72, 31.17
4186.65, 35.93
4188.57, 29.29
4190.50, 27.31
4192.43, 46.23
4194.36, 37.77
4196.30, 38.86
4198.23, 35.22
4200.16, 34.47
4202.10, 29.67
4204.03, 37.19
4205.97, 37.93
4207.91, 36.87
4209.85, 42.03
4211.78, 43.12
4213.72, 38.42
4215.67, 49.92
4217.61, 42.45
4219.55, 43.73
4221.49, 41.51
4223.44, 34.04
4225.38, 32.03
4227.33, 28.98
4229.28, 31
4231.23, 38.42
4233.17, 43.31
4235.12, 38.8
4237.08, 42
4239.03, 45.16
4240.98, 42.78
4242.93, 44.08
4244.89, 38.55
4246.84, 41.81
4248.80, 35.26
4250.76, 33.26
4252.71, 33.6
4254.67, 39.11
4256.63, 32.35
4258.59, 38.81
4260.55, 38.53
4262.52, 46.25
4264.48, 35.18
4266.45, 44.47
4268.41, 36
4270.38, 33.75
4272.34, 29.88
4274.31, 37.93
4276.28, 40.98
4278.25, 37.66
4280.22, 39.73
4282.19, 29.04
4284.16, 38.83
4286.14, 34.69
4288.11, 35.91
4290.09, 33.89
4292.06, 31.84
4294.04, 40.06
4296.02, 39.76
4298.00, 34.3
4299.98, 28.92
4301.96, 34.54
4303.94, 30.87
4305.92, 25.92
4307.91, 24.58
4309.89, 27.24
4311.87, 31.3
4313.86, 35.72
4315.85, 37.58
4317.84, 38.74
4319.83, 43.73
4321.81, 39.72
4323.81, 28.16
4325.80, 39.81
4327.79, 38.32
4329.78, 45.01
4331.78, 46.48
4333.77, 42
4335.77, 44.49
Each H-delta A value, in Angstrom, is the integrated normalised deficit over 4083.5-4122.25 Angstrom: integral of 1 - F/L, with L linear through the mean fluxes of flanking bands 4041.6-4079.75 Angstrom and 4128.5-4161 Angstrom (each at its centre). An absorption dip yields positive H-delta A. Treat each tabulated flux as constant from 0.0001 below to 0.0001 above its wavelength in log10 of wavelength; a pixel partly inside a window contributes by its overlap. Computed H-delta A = -1.08 Angstrom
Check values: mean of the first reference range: 34.4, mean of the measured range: 36.4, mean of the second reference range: 36.3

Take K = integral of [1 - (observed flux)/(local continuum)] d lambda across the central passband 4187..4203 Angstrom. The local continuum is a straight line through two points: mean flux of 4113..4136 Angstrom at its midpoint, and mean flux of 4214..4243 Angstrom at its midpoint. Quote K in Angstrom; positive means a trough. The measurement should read 1.7 Angstrom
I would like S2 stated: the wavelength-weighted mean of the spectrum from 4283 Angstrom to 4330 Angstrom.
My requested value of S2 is 34.8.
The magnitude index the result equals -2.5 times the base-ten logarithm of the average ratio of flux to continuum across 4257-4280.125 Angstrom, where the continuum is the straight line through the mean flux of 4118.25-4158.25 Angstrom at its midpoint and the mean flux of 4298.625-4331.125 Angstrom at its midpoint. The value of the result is -0.08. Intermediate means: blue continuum 37.9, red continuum 34.5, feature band 38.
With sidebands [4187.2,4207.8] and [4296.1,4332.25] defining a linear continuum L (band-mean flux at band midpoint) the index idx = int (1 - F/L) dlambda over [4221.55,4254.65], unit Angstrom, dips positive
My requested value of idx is -2.4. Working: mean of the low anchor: 35.5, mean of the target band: 37.8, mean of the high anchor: 35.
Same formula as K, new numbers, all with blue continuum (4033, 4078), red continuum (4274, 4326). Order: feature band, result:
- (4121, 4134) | -1.64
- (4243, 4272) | -2.44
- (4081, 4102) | -1.94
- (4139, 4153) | -0.94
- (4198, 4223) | -3.38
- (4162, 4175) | -0.36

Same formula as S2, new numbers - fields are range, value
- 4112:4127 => 38.4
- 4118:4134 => 39.4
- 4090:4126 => 35.7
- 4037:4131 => 36.2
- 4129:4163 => 36.4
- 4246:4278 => 37.3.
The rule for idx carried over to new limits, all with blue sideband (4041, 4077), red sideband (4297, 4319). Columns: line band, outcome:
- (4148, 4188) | -3.3 Angstrom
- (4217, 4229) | -1.4 Angstrom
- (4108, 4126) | -1.9 Angstrom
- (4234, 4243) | -2.7 Angstrom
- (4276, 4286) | -1.4 Angstrom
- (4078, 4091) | -2.6 Angstrom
